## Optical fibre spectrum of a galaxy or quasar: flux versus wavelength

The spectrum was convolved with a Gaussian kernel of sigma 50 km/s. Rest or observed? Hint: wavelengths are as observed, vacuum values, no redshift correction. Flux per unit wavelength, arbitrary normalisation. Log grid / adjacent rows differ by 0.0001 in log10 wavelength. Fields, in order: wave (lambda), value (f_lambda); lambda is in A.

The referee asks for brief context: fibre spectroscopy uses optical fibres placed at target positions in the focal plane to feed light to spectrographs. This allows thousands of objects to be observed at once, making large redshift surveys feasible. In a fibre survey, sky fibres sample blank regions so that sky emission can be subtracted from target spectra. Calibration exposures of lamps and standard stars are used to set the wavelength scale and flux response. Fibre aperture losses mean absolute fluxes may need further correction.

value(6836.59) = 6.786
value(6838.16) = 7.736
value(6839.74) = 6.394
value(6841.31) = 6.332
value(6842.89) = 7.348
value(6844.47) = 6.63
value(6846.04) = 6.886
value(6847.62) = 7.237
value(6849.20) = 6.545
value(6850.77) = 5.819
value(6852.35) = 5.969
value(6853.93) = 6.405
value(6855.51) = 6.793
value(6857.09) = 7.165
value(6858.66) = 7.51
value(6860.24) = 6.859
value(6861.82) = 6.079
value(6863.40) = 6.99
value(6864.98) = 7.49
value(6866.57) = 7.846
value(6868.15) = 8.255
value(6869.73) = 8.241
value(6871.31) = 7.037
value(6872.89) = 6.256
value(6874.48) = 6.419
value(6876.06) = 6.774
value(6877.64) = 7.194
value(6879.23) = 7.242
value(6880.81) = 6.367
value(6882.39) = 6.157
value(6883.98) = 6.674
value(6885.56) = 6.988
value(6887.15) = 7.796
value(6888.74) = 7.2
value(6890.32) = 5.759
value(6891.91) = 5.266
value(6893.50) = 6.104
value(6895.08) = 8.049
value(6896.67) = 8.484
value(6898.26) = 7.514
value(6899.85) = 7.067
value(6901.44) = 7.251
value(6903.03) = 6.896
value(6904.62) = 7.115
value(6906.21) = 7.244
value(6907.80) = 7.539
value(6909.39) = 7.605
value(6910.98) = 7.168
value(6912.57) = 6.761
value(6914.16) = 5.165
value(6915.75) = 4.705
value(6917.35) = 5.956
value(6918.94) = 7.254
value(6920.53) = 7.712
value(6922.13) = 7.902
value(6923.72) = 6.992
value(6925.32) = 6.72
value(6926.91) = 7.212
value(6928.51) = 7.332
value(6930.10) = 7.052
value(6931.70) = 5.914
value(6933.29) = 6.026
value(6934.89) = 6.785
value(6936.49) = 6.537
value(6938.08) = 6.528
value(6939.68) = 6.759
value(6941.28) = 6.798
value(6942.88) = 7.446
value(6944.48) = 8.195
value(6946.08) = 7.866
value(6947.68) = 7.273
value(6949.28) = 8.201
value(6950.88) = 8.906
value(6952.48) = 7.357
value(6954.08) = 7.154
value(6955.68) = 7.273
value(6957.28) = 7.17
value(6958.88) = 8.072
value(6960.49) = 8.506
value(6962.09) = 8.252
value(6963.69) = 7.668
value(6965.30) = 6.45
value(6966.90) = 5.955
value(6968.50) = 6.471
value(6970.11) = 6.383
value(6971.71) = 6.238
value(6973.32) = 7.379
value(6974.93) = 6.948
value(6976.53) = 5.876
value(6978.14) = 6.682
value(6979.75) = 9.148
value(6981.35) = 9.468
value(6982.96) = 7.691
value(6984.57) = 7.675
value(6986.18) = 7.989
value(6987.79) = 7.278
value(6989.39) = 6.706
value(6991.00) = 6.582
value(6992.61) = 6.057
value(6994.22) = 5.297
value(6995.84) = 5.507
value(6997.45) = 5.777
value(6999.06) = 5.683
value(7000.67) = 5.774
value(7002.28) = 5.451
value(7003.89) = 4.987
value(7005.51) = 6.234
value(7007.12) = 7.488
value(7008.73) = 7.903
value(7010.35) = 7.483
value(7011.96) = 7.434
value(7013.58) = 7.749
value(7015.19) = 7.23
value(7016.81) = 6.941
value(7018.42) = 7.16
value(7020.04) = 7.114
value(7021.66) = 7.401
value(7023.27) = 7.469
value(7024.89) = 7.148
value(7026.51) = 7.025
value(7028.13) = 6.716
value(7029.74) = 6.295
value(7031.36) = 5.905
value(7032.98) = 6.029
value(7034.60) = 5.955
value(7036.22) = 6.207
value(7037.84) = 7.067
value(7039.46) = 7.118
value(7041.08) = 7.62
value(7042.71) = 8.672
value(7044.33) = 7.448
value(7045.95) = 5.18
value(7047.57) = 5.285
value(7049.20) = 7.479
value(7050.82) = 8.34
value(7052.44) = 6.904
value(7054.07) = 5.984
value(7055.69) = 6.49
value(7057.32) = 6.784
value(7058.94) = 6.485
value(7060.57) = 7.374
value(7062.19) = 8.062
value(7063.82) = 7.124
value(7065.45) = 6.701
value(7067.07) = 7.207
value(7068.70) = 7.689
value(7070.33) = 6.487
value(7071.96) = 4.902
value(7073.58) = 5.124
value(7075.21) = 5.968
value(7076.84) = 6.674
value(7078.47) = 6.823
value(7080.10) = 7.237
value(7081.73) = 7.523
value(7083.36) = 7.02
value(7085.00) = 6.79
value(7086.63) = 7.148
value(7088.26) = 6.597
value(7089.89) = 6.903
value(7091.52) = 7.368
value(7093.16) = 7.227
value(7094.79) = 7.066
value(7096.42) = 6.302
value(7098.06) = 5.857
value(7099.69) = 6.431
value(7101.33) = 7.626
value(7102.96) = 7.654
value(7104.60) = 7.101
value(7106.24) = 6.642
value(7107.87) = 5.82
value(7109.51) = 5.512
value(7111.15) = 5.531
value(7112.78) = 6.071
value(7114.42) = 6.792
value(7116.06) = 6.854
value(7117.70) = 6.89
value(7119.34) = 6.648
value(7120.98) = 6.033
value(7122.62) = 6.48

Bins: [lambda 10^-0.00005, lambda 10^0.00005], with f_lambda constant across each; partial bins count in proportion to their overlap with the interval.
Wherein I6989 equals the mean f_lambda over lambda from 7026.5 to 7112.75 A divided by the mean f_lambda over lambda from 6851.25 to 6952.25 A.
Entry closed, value 1.0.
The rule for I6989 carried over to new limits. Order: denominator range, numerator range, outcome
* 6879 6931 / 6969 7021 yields 0.99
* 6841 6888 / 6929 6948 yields 1.00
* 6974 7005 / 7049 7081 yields 1.02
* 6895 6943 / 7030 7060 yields 0.97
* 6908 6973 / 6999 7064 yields 0.97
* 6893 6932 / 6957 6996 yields 1.02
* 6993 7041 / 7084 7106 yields 1.05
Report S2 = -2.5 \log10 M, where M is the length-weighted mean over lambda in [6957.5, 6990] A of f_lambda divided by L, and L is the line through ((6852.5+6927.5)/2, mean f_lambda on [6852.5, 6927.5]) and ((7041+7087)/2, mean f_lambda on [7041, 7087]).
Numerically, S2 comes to -0.069 mag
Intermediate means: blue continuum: 6.95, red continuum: 6.83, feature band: 7.34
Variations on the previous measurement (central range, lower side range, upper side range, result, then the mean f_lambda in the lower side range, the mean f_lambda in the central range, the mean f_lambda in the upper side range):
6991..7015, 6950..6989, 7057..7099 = 0.13 mag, 7.41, 6.38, 6.79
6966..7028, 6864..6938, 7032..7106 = 0.00 mag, 6.93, 6.86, 6.82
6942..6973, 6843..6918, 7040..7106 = -0.08 mag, 6.87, 7.41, 6.86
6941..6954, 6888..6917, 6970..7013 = -0.14 mag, 6.81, 7.76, 6.79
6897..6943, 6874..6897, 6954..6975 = 0.01 mag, 6.81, 6.87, 7.14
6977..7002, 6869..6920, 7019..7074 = 0.00 mag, 6.85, 6.84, 6.8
